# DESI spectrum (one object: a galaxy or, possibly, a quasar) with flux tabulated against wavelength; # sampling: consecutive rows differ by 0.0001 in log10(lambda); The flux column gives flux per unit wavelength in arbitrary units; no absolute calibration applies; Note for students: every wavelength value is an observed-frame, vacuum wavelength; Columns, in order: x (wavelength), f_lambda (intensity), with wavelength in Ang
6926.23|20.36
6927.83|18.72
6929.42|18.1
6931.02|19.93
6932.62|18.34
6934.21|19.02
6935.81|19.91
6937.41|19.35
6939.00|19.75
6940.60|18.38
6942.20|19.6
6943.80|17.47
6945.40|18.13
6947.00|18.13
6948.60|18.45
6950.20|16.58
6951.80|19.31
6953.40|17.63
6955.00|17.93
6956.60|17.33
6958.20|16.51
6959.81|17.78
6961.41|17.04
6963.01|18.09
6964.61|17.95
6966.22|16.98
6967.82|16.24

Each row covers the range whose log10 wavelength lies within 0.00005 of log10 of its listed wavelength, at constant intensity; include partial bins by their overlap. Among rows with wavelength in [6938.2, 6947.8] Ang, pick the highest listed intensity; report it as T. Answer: 19.75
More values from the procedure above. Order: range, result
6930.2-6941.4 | 19.93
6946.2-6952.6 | 19.31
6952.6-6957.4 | 17.93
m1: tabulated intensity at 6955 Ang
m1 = 17.93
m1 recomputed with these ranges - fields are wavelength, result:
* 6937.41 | 19.35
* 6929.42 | 18.1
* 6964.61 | 17.95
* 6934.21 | 19.02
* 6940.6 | 18.38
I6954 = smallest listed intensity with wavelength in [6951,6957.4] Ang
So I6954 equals 17.33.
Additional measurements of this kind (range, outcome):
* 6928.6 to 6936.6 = 18.1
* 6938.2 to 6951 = 16.58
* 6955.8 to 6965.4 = 16.51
